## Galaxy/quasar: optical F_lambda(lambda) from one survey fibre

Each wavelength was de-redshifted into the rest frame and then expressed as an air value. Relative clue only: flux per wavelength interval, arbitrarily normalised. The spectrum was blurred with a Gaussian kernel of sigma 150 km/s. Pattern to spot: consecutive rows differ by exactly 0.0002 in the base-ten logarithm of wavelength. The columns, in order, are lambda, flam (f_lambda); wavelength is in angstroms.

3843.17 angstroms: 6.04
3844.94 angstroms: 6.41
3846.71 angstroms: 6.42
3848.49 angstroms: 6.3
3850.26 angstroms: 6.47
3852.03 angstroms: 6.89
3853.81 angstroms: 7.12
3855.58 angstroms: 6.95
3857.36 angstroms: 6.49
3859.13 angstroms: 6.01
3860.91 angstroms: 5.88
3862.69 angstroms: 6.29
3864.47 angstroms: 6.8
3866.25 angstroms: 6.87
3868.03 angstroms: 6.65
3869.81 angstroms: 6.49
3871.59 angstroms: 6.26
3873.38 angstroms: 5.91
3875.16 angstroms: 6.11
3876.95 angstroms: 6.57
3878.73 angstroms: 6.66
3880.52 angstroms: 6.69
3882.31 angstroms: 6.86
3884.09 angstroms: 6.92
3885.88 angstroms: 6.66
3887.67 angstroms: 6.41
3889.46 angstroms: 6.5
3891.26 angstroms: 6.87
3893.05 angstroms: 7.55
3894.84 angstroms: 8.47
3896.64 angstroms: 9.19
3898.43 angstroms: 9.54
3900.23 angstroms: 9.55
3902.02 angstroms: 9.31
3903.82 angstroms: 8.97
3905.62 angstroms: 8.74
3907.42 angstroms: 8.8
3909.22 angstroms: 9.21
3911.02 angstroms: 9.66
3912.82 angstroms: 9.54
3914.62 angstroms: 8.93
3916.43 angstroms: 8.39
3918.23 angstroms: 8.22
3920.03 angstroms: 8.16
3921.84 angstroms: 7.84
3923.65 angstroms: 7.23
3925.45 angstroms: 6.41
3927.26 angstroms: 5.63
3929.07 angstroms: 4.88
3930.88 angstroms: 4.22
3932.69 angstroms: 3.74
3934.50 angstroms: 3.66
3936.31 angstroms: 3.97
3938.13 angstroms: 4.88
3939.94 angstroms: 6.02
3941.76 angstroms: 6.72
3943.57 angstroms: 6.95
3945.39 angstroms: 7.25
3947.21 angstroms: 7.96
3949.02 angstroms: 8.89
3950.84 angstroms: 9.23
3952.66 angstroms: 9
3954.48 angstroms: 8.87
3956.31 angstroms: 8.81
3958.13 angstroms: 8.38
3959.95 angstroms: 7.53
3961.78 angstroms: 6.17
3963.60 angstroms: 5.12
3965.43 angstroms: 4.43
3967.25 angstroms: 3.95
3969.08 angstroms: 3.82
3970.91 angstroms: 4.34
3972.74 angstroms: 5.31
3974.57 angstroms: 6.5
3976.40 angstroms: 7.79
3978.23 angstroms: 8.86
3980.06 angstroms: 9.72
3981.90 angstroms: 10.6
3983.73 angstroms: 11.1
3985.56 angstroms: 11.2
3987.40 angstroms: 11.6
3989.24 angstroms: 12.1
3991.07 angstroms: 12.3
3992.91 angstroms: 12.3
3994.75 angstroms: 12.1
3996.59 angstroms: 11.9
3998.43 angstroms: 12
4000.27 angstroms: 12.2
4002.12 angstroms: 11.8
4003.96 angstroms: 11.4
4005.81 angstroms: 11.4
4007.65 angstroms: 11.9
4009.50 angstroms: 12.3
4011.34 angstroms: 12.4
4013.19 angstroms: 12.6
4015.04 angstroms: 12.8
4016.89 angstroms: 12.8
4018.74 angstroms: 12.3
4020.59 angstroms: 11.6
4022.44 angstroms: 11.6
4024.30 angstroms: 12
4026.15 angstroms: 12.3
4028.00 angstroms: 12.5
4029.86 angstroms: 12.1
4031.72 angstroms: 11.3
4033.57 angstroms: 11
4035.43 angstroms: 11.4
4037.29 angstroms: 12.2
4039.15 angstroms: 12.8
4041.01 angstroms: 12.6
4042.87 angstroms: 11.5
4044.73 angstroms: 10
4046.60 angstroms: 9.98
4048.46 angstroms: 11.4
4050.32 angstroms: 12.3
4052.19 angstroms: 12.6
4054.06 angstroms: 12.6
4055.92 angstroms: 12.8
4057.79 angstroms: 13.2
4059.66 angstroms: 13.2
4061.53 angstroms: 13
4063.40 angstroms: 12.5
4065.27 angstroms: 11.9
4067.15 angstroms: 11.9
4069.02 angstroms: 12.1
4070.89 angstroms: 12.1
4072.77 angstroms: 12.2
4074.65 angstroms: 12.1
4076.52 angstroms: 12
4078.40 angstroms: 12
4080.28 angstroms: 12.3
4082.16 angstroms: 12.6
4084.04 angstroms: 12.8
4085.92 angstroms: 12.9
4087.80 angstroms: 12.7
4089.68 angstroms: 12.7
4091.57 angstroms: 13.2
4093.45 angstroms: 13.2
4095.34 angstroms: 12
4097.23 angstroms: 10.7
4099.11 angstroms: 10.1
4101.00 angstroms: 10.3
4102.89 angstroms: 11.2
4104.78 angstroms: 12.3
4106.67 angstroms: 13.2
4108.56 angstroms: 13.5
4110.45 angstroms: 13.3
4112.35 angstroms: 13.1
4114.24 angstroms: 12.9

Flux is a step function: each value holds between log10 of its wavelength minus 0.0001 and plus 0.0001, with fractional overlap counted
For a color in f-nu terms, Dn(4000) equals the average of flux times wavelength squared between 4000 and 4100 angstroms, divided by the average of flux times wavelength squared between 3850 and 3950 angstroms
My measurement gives 1.85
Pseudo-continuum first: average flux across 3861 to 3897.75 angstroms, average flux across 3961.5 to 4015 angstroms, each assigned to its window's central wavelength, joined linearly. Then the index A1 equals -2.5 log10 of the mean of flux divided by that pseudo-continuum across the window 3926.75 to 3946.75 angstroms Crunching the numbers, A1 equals 0.494 mag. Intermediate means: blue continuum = 6.83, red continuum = 9.73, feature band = 5.32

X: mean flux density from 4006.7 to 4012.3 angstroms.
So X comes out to 12.2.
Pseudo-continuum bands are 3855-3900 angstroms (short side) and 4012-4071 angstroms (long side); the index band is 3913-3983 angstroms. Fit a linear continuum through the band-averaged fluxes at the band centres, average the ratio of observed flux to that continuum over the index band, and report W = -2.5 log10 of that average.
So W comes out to 0.31 mag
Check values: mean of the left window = 6.9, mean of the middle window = 6.84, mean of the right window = 12.1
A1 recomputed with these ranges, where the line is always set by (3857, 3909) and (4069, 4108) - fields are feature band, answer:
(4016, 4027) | -0.148 mag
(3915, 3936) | 0.306 mag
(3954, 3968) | 0.345 mag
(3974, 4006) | -0.120 mag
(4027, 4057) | -0.075 mag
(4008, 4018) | -0.207 mag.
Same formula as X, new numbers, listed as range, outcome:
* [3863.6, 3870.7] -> 6.71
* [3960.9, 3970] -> 4.69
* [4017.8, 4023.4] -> 11.8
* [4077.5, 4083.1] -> 12.3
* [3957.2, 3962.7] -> 7.37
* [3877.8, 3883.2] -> 6.74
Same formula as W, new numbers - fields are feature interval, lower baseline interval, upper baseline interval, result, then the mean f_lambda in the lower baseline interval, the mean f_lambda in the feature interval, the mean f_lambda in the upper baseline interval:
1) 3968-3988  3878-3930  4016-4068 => 0.24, 7.86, 8.17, 12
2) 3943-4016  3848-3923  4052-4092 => 0.08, 7.48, 9.4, 12.5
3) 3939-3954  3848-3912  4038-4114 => 0.16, 7.31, 7.78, 12.2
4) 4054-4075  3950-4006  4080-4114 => -0.09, 9.07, 12.5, 12.4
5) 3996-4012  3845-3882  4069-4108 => -0.19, 6.49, 11.9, 12.1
